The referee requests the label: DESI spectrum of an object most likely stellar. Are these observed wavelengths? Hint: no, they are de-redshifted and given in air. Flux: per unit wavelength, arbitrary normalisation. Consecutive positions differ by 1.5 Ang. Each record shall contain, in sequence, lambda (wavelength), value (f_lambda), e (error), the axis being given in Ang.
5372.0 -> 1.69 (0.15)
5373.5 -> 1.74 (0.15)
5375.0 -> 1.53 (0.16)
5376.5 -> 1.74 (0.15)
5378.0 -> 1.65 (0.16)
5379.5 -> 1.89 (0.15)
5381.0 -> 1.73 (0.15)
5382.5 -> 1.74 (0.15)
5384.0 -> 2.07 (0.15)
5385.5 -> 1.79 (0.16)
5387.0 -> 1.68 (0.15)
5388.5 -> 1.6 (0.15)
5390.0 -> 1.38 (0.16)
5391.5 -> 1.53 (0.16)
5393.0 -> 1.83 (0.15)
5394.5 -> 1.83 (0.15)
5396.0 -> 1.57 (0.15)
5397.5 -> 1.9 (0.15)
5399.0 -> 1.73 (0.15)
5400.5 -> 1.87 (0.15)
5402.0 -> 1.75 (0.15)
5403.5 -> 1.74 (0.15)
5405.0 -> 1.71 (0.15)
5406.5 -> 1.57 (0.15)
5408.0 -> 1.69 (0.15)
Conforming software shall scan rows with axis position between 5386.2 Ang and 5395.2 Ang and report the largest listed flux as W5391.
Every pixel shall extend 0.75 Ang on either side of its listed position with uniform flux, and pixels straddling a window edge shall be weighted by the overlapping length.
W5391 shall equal 1.83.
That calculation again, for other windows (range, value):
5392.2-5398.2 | 1.9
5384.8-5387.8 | 1.79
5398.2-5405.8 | 1.87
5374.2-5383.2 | 1.89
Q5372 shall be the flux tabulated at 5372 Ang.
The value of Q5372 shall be 1.69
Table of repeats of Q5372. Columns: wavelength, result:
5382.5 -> 1.74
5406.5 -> 1.57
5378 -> 1.65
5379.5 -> 1.89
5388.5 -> 1.6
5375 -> 1.53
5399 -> 1.73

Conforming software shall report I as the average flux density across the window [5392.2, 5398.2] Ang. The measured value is 1.78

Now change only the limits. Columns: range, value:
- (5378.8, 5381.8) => 1.81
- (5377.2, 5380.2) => 1.77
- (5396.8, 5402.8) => 1.81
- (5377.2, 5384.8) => 1.82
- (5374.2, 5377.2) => 1.64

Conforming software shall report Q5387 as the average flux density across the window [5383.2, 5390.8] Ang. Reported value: 1.7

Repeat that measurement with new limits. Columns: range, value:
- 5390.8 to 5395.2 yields 1.73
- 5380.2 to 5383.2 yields 1.74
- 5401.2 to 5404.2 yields 1.75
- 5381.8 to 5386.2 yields 1.87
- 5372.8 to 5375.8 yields 1.63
